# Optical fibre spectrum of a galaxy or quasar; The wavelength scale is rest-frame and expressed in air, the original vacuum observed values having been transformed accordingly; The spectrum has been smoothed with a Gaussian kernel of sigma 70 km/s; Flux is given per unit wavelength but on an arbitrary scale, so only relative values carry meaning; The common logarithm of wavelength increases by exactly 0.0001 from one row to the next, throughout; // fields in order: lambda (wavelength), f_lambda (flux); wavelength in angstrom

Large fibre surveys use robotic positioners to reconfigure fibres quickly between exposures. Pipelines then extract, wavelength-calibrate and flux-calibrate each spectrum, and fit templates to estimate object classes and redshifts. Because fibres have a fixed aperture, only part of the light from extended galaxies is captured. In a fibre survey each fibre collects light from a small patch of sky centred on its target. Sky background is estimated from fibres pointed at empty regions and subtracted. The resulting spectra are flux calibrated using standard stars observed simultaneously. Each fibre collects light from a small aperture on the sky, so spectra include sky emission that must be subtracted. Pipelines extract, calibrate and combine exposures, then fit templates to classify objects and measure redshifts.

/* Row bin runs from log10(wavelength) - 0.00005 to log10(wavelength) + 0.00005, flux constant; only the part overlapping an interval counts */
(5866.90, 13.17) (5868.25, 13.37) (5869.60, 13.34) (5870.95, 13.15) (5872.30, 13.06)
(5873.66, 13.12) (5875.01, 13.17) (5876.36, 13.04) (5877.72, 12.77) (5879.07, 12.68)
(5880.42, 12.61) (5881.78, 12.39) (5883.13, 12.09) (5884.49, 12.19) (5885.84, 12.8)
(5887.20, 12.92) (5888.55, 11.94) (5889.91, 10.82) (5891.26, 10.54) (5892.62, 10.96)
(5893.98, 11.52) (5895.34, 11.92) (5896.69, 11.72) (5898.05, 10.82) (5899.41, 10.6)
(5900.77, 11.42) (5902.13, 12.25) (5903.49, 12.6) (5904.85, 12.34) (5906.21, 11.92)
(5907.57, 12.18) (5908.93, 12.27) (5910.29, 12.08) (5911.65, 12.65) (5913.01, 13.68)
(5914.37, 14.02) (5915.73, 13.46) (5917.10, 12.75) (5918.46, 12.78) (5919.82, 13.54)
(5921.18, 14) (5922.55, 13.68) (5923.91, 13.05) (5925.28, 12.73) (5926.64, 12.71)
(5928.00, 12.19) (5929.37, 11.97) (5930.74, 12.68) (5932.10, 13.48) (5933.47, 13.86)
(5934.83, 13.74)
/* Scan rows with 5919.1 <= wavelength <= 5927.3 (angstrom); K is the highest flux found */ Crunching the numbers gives 14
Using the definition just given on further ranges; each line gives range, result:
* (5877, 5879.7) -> 12.77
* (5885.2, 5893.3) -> 12.92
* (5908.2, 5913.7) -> 13.68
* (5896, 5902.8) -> 12.25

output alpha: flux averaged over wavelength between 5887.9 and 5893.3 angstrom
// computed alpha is 11.1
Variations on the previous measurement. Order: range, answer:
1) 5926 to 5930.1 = 12.3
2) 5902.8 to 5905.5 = 12.5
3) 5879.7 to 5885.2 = 12.3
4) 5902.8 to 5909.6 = 12.3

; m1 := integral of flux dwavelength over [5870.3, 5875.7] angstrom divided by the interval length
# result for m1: 13.1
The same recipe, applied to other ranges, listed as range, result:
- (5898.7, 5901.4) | 11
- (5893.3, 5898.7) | 11.5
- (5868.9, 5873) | 13.2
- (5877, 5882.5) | 12.6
